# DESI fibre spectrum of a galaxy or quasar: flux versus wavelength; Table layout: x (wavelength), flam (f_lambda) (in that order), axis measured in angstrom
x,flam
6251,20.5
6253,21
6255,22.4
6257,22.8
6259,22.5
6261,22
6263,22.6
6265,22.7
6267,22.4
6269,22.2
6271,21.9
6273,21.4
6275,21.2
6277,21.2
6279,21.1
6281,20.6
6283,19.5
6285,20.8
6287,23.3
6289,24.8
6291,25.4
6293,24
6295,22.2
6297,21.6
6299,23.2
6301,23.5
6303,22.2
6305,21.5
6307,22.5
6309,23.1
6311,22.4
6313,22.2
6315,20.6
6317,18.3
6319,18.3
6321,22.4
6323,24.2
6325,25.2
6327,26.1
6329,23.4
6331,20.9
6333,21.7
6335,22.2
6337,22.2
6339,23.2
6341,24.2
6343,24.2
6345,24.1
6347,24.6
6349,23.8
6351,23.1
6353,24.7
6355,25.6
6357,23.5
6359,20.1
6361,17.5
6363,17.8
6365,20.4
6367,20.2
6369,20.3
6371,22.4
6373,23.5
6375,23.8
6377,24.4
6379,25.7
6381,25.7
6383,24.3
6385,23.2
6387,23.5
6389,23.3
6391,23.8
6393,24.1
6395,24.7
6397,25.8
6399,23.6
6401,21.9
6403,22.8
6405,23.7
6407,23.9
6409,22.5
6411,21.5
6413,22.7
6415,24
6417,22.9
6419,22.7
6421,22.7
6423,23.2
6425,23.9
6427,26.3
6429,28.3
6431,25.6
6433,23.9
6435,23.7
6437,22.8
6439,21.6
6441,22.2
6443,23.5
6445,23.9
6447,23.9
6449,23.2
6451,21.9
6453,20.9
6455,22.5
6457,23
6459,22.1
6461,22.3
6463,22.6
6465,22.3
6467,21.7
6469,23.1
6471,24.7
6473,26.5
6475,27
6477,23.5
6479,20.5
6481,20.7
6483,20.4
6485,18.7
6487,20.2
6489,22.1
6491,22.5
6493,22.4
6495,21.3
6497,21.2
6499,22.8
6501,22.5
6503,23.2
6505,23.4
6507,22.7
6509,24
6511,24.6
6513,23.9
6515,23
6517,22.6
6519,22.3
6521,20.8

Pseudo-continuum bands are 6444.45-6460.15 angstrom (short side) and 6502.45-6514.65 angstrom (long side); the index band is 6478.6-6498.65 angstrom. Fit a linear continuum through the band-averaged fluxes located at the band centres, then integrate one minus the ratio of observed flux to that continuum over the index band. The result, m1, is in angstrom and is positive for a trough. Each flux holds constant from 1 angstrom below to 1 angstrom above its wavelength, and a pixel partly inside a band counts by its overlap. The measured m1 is 1.9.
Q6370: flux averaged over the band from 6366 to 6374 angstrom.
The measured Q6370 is 21.6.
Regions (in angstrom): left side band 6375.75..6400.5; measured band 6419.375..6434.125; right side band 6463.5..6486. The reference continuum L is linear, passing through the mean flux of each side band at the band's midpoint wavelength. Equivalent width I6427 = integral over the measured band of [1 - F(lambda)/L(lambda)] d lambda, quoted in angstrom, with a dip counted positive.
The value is -0.7 angstrom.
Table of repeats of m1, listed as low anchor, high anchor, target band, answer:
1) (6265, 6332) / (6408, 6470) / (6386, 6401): -0.73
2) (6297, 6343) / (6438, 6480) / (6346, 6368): 0.64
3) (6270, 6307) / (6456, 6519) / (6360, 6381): 0.54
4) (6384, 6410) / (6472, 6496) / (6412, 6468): -0.83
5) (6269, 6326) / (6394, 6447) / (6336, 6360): -0.93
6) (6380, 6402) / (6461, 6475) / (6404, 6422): 0.71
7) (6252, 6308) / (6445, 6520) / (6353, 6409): -1.35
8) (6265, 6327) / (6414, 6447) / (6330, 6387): 0.43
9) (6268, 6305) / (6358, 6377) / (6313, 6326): 0.06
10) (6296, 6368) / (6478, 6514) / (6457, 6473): -0.60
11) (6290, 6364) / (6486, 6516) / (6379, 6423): -1.79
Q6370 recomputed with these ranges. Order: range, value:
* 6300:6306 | 22.4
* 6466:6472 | 23.2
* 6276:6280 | 21.1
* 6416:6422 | 22.8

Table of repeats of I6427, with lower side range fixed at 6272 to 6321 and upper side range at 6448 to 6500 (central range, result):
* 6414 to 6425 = -0.5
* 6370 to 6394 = -2.0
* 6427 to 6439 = -1.3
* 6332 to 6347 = -0.8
